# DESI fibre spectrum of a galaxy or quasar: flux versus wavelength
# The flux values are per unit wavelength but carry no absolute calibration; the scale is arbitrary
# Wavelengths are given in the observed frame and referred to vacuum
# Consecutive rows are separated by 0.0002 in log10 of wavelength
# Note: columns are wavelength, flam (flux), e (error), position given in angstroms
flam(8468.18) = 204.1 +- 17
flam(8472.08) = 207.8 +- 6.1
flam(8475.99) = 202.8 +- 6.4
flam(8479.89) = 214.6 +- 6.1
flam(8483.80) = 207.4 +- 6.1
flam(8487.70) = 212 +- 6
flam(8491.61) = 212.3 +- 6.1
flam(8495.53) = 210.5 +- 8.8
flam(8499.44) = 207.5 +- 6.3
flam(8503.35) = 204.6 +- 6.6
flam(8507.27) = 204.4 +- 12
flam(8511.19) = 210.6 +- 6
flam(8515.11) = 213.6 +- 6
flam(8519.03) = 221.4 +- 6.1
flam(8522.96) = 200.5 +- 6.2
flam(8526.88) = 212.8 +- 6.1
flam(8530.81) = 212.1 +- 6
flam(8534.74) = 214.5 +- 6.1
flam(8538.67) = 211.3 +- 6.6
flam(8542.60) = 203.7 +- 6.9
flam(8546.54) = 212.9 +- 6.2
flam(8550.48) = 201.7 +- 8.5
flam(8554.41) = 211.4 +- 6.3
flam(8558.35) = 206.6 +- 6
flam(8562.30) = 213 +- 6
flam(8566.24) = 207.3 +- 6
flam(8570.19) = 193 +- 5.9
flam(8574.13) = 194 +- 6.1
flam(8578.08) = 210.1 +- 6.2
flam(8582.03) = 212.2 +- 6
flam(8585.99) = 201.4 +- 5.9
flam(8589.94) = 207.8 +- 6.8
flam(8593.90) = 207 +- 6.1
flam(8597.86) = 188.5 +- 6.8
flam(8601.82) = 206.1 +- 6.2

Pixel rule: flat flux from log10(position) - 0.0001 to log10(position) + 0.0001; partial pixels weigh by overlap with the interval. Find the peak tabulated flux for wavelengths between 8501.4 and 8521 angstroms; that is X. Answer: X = 221.4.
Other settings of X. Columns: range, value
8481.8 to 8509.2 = 212.3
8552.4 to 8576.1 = 213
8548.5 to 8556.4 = 211.4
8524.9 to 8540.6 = 214.5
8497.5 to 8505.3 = 207.5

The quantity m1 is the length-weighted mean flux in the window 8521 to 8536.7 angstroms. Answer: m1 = 210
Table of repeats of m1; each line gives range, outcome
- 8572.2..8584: 205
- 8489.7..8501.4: 210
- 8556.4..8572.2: 205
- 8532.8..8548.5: 211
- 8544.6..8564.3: 209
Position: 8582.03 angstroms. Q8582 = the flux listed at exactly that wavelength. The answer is 212.2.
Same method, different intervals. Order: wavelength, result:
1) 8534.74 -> 214.5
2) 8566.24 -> 207.3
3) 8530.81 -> 212.1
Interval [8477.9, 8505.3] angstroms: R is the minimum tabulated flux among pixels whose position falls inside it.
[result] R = 204.6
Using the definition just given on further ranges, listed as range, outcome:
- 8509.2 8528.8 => 200.5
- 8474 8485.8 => 202.8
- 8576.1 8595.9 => 201.4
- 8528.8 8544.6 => 203.7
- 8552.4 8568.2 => 206.6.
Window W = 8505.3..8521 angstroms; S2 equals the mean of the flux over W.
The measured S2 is 212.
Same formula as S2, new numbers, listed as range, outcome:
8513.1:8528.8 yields 212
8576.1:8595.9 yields 208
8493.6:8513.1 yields 208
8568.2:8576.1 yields 194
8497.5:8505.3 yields 206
